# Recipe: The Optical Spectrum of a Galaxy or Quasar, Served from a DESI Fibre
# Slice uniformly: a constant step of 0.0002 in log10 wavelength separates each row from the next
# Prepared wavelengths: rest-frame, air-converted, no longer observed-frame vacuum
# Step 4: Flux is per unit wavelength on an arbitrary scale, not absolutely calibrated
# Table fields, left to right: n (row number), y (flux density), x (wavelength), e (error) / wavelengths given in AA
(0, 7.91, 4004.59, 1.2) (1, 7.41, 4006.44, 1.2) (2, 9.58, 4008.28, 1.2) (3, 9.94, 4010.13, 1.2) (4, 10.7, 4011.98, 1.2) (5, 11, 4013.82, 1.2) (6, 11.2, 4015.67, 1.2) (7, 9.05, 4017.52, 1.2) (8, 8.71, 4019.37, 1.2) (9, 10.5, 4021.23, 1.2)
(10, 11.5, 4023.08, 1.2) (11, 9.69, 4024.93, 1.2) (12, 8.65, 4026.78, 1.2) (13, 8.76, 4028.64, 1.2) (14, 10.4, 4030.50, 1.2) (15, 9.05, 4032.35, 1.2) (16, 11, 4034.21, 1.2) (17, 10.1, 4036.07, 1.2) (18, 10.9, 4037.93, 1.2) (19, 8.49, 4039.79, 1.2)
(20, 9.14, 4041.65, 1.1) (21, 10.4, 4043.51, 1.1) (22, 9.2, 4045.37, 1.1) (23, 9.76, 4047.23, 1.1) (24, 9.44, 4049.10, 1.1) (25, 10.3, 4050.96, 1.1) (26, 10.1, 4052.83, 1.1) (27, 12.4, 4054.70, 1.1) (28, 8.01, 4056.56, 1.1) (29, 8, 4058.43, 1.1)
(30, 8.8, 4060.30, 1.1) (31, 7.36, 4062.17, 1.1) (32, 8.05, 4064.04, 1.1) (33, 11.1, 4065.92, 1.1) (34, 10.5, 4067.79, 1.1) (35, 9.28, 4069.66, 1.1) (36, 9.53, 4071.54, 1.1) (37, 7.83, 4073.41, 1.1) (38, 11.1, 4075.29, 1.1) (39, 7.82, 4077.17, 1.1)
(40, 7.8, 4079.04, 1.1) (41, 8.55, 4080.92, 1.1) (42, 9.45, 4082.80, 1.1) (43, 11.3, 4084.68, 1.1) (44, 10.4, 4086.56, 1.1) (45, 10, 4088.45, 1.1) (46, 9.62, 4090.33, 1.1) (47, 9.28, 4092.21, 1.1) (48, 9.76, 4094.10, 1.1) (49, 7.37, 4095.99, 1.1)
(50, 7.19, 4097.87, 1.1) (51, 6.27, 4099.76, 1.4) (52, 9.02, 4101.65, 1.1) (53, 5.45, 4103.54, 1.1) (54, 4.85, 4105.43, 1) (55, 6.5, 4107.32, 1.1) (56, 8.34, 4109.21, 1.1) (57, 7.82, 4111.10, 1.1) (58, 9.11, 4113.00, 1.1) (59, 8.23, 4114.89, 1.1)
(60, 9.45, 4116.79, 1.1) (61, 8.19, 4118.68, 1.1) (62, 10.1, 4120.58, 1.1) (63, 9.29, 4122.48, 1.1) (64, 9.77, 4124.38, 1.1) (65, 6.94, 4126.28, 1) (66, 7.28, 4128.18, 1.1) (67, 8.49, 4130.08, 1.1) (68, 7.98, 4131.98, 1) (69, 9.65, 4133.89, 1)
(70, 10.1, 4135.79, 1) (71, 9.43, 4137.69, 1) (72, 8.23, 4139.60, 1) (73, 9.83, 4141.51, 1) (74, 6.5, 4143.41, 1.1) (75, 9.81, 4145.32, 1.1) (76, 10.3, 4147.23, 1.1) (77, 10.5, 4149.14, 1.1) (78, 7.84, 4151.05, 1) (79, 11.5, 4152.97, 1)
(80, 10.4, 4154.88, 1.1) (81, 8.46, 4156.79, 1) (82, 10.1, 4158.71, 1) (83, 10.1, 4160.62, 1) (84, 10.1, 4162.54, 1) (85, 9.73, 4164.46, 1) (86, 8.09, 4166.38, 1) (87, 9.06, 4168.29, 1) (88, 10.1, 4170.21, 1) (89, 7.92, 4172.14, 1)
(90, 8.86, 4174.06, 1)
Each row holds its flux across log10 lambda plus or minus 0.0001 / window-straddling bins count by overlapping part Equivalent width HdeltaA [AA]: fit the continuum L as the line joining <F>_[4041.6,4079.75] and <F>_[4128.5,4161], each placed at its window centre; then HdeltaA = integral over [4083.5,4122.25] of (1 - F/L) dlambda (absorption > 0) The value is 3.7 AA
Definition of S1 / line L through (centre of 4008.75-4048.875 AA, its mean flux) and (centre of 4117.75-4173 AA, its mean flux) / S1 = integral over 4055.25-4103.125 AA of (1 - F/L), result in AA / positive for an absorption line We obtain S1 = 3.3 AA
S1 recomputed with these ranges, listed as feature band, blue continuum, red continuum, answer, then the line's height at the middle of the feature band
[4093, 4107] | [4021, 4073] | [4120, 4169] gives 3.4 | 9.4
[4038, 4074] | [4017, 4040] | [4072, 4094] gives 0.7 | 9.6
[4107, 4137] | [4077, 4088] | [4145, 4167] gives 3.0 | 9.57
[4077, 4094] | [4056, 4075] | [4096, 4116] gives -2.8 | 8.13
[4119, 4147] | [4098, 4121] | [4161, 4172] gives -1.6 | 8.38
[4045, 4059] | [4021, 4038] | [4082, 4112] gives -0.4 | 9.42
